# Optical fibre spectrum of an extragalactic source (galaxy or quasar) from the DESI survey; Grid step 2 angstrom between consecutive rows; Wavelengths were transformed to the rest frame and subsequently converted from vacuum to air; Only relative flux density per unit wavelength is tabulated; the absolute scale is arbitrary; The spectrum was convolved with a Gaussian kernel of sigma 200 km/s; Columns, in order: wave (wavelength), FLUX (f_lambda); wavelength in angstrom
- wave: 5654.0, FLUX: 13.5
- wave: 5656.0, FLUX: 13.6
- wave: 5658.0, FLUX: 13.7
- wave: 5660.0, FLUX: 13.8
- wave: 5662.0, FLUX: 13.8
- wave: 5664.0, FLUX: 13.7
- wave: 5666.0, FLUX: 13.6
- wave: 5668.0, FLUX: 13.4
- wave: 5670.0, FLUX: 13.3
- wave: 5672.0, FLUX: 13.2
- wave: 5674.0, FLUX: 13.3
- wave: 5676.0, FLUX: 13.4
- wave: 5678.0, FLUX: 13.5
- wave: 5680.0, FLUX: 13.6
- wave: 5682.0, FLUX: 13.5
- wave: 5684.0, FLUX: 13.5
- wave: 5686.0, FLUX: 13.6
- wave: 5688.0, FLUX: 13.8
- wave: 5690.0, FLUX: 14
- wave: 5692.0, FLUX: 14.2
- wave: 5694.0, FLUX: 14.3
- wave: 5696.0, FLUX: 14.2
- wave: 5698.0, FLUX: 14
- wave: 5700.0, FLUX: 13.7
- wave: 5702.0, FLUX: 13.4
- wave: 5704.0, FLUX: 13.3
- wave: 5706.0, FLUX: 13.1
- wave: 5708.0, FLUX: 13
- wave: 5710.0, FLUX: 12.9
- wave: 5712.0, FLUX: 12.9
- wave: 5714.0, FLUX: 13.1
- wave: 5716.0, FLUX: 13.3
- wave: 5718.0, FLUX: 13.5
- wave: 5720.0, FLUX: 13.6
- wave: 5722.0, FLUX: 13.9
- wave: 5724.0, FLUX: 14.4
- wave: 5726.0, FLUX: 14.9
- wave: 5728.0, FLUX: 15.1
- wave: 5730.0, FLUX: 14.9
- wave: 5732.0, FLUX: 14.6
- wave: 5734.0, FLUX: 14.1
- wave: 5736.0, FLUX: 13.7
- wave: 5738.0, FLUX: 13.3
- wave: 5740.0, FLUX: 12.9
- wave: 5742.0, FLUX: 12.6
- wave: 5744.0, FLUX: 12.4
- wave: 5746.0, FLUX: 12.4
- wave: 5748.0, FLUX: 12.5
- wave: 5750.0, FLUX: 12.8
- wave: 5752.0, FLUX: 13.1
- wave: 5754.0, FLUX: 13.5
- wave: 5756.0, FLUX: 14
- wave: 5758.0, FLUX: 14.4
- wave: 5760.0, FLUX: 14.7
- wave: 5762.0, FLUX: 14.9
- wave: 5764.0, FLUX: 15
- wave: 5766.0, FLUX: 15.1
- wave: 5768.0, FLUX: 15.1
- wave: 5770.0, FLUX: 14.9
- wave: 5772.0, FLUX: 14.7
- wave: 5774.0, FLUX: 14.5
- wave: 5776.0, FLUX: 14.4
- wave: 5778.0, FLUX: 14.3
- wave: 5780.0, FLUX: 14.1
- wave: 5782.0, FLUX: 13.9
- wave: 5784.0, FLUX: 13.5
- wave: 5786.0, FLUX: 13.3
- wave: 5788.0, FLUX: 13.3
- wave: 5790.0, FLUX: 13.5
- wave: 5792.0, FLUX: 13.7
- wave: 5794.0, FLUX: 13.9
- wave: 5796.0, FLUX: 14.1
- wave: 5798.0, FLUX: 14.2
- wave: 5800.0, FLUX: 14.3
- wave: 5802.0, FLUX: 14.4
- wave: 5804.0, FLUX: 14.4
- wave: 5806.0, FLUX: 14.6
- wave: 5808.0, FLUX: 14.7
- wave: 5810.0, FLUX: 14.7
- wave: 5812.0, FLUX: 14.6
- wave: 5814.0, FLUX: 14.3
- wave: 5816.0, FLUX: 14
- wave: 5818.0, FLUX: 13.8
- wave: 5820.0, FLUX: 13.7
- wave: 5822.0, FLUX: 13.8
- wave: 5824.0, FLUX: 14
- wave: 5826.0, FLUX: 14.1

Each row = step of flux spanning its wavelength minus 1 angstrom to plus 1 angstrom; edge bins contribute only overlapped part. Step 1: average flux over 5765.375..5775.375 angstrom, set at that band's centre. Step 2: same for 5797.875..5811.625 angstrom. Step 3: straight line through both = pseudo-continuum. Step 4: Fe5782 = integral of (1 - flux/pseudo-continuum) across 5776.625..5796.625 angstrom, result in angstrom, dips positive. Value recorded 1.2 angstrom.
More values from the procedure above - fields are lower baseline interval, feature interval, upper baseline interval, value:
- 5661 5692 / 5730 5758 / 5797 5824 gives 1.2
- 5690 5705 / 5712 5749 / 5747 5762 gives 0.4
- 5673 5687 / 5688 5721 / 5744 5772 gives 0.3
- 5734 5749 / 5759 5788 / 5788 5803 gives -1.9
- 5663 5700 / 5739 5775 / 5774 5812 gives 0.3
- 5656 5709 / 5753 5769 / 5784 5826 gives -0.8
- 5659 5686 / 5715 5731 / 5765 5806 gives -0.4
